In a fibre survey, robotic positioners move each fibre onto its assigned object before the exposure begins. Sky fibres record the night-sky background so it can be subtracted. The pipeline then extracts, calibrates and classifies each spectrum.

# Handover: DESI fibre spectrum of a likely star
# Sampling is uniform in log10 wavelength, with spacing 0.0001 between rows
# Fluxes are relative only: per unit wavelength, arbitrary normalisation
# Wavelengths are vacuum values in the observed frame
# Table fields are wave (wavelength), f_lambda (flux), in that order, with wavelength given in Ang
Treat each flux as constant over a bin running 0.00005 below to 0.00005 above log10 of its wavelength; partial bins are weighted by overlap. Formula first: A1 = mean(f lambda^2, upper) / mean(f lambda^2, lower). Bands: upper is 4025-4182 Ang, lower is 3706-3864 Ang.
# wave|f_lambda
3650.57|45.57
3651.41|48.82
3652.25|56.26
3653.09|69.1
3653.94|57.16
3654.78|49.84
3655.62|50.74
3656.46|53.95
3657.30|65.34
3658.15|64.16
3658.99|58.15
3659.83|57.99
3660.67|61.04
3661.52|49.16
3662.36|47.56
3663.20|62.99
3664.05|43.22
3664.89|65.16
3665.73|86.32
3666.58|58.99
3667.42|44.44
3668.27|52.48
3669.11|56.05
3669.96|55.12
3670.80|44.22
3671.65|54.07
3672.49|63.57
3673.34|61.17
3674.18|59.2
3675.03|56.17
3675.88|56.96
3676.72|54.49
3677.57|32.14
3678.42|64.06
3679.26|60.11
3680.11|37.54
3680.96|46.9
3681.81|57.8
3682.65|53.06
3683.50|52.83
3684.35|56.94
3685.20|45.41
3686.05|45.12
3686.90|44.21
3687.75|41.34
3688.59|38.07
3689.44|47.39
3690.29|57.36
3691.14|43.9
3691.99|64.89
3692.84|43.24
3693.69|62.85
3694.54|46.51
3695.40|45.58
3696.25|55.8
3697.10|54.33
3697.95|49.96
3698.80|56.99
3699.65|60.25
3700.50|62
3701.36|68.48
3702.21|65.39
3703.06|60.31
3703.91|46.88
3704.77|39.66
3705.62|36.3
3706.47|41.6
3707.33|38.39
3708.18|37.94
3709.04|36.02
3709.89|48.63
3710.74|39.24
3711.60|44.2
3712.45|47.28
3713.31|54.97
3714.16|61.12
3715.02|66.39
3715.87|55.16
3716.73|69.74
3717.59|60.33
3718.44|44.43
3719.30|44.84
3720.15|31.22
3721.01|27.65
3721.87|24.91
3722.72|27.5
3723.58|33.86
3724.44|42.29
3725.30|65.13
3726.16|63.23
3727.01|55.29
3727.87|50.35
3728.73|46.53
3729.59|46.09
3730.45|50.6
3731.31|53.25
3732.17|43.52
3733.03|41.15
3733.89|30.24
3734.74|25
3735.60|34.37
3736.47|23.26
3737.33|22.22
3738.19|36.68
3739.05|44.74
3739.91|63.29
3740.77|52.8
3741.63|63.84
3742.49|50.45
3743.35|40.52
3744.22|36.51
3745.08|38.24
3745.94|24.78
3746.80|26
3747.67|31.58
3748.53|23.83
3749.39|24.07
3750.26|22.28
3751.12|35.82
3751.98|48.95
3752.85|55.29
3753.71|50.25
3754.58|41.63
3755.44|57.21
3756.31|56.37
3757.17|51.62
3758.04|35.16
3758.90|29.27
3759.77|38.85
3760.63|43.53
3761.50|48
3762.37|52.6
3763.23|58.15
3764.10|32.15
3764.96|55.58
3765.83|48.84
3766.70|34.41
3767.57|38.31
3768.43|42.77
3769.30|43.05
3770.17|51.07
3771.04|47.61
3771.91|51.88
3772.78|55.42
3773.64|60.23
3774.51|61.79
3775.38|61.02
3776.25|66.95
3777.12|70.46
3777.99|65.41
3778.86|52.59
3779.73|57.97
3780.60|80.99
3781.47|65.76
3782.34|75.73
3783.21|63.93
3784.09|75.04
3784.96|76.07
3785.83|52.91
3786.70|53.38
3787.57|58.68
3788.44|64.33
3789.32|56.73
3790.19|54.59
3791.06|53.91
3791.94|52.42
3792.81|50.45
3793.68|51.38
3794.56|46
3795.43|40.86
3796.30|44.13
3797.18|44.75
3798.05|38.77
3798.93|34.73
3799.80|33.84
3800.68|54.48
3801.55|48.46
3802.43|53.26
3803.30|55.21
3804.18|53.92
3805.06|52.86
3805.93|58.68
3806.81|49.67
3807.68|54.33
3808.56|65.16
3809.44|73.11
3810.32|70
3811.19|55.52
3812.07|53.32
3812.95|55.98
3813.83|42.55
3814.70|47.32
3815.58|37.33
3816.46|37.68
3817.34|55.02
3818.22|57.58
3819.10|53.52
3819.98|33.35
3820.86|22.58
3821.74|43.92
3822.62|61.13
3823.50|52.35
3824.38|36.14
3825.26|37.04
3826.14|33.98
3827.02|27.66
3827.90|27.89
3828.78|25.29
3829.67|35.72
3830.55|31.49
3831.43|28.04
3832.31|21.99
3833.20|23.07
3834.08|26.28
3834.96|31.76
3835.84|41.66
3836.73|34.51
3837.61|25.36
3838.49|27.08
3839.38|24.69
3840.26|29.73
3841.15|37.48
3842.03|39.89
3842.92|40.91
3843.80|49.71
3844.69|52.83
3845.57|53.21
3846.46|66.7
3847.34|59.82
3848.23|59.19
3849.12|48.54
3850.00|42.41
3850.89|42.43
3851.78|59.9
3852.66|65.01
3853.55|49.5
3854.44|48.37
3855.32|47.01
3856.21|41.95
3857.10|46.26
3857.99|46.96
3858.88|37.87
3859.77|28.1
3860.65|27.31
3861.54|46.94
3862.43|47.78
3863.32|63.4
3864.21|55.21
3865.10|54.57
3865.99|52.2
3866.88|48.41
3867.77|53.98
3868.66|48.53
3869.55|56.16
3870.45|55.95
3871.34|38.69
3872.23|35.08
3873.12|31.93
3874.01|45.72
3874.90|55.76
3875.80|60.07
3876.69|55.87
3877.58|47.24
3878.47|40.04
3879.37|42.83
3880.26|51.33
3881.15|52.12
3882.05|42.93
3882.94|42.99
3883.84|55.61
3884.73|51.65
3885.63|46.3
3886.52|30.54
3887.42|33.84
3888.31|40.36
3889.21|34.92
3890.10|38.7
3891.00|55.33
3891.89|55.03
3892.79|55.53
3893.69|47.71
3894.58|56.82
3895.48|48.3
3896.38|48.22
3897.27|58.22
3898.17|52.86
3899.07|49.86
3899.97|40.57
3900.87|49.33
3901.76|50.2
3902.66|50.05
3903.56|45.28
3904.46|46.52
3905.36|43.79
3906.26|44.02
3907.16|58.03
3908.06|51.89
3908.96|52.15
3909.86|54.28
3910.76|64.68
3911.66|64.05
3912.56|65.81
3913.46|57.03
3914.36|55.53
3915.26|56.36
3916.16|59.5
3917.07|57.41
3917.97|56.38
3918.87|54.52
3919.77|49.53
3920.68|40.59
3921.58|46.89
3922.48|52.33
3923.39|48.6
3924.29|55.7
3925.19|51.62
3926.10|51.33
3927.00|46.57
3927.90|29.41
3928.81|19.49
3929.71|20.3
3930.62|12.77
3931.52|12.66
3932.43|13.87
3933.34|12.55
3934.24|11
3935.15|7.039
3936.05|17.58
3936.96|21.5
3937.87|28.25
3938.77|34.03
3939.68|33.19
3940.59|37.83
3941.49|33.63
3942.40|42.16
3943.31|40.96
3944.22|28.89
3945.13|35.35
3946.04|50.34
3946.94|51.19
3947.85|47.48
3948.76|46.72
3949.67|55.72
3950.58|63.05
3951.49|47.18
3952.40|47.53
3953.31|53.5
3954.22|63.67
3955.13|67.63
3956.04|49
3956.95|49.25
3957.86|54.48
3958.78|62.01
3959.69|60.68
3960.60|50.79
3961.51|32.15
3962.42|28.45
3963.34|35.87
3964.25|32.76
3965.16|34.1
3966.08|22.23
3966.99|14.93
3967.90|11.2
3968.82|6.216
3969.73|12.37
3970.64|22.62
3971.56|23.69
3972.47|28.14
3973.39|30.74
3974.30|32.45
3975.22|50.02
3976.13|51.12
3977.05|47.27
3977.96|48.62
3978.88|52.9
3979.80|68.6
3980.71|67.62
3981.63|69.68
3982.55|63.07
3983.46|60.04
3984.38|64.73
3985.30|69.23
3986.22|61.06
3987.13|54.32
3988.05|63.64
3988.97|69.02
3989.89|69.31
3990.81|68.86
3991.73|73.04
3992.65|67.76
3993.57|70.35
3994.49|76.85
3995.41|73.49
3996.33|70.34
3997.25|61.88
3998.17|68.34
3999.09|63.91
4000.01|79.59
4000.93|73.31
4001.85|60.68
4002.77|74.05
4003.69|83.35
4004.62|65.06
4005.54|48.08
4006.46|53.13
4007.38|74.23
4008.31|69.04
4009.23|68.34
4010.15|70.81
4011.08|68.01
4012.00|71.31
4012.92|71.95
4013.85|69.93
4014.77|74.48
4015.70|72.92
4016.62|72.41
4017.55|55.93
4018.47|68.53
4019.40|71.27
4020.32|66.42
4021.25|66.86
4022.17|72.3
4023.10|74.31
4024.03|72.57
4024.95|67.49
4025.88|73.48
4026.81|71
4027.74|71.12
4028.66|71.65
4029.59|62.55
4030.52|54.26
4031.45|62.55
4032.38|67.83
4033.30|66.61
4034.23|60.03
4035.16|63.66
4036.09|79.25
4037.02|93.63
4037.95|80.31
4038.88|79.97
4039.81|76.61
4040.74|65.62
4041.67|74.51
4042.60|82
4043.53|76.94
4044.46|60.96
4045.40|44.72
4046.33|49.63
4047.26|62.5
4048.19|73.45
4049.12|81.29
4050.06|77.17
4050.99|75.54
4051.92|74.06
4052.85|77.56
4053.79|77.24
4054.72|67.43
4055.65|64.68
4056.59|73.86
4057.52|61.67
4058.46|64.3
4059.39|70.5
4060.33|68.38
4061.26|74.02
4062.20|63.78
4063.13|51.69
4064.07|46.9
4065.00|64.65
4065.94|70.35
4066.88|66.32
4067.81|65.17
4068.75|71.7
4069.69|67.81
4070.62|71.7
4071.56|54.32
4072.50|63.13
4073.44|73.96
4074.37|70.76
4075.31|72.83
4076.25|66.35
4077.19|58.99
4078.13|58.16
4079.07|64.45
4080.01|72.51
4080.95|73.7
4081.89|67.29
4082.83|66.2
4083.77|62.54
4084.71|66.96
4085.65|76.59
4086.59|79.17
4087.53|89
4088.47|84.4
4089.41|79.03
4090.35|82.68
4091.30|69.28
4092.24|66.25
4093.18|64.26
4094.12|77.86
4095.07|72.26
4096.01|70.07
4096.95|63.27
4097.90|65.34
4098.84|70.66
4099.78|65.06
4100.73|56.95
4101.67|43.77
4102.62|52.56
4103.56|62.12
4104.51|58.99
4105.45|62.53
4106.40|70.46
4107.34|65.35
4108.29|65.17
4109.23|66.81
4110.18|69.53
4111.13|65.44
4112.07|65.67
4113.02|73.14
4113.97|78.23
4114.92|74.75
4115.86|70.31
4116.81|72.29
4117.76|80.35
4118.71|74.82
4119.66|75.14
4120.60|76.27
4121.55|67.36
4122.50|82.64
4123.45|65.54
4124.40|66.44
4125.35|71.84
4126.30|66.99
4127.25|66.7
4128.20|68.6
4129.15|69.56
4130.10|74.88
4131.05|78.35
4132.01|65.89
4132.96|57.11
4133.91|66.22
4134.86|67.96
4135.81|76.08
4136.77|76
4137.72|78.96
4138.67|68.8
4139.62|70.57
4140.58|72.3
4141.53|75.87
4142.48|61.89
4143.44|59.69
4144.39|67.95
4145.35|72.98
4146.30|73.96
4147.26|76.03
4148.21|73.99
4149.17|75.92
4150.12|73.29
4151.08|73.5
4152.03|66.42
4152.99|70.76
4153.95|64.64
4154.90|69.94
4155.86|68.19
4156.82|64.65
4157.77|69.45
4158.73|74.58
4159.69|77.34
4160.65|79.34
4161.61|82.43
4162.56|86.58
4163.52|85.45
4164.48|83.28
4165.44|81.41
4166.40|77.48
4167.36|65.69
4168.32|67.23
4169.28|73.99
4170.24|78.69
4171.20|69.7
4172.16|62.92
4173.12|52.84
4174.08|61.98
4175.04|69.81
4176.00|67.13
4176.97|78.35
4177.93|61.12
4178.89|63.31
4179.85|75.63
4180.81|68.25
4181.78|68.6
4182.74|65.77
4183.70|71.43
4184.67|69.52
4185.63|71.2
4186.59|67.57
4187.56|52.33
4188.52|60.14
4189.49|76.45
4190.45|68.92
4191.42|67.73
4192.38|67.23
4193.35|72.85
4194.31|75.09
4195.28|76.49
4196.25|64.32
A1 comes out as 1.8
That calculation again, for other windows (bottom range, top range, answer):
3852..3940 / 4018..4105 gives 1.65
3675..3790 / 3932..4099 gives 1.43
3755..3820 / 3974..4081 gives 1.44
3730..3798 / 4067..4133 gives 1.69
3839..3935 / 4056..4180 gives 1.68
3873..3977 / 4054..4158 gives 1.76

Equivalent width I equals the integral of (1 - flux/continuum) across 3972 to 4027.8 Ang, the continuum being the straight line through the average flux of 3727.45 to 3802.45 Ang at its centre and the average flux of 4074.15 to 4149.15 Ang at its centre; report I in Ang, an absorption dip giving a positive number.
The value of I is -2.05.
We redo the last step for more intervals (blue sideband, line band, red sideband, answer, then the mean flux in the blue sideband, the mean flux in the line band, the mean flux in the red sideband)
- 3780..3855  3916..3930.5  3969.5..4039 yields 3.0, 47.7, 45.2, 64.2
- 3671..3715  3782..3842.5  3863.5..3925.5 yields 5.6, 51.1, 45.8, 50.1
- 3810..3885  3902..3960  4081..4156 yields 8.6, 44.3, 44.4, 69.9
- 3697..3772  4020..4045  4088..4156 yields -2.7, 44.9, 70.8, 69.7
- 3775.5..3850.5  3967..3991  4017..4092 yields 5.7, 48.3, 47.9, 69.3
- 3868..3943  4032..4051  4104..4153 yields -3.4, 44.2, 71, 70.5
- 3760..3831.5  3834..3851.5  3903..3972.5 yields 1.9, 50.7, 42.2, 40.9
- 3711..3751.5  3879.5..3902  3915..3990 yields -2.6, 42.6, 47.5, 42.5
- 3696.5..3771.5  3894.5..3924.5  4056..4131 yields 2.1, 44.9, 52.4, 68.4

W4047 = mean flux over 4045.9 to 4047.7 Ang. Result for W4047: 56.2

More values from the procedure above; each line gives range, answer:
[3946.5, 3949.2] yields 48.4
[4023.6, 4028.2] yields 71.1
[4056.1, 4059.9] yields 67.4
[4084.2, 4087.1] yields 74.4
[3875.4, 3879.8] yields 49.1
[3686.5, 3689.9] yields 43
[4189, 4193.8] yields 70.5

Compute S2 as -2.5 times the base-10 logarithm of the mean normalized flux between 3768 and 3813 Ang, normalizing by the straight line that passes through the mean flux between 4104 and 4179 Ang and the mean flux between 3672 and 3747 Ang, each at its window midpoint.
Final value -0.08 mag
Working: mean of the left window 47.8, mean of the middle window 56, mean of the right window 71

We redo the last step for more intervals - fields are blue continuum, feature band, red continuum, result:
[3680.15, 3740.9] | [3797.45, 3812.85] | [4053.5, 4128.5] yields -0.012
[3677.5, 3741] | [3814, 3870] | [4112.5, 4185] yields 0.273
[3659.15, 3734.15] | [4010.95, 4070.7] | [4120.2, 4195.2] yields -0.056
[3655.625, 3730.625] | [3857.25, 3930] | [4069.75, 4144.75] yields 0.234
